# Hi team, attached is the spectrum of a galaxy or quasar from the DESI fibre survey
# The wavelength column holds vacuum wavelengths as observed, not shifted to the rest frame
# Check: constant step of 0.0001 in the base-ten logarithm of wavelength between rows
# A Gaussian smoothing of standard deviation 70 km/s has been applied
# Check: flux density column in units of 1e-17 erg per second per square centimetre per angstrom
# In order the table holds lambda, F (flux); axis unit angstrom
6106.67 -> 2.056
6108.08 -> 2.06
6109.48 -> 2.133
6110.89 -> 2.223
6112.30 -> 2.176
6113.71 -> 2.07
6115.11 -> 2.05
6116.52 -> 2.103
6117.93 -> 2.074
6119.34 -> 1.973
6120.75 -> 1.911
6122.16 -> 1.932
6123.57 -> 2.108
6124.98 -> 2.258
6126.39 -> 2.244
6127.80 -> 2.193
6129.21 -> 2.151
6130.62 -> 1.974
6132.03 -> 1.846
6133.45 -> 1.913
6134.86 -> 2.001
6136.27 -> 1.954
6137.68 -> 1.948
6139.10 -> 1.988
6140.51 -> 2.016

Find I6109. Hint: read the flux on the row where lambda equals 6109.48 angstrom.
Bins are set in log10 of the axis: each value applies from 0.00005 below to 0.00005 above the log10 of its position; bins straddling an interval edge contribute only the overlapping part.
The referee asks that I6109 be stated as 2.133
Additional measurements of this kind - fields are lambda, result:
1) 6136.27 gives 1.954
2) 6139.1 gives 1.988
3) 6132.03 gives 1.846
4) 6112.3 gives 2.176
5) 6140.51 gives 2.016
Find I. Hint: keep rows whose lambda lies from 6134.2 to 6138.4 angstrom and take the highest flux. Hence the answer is 2.001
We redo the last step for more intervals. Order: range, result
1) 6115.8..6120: 2.103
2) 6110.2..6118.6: 2.223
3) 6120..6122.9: 1.932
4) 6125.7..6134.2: 2.244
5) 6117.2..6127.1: 2.258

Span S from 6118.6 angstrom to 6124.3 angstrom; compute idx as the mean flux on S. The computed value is 1.98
